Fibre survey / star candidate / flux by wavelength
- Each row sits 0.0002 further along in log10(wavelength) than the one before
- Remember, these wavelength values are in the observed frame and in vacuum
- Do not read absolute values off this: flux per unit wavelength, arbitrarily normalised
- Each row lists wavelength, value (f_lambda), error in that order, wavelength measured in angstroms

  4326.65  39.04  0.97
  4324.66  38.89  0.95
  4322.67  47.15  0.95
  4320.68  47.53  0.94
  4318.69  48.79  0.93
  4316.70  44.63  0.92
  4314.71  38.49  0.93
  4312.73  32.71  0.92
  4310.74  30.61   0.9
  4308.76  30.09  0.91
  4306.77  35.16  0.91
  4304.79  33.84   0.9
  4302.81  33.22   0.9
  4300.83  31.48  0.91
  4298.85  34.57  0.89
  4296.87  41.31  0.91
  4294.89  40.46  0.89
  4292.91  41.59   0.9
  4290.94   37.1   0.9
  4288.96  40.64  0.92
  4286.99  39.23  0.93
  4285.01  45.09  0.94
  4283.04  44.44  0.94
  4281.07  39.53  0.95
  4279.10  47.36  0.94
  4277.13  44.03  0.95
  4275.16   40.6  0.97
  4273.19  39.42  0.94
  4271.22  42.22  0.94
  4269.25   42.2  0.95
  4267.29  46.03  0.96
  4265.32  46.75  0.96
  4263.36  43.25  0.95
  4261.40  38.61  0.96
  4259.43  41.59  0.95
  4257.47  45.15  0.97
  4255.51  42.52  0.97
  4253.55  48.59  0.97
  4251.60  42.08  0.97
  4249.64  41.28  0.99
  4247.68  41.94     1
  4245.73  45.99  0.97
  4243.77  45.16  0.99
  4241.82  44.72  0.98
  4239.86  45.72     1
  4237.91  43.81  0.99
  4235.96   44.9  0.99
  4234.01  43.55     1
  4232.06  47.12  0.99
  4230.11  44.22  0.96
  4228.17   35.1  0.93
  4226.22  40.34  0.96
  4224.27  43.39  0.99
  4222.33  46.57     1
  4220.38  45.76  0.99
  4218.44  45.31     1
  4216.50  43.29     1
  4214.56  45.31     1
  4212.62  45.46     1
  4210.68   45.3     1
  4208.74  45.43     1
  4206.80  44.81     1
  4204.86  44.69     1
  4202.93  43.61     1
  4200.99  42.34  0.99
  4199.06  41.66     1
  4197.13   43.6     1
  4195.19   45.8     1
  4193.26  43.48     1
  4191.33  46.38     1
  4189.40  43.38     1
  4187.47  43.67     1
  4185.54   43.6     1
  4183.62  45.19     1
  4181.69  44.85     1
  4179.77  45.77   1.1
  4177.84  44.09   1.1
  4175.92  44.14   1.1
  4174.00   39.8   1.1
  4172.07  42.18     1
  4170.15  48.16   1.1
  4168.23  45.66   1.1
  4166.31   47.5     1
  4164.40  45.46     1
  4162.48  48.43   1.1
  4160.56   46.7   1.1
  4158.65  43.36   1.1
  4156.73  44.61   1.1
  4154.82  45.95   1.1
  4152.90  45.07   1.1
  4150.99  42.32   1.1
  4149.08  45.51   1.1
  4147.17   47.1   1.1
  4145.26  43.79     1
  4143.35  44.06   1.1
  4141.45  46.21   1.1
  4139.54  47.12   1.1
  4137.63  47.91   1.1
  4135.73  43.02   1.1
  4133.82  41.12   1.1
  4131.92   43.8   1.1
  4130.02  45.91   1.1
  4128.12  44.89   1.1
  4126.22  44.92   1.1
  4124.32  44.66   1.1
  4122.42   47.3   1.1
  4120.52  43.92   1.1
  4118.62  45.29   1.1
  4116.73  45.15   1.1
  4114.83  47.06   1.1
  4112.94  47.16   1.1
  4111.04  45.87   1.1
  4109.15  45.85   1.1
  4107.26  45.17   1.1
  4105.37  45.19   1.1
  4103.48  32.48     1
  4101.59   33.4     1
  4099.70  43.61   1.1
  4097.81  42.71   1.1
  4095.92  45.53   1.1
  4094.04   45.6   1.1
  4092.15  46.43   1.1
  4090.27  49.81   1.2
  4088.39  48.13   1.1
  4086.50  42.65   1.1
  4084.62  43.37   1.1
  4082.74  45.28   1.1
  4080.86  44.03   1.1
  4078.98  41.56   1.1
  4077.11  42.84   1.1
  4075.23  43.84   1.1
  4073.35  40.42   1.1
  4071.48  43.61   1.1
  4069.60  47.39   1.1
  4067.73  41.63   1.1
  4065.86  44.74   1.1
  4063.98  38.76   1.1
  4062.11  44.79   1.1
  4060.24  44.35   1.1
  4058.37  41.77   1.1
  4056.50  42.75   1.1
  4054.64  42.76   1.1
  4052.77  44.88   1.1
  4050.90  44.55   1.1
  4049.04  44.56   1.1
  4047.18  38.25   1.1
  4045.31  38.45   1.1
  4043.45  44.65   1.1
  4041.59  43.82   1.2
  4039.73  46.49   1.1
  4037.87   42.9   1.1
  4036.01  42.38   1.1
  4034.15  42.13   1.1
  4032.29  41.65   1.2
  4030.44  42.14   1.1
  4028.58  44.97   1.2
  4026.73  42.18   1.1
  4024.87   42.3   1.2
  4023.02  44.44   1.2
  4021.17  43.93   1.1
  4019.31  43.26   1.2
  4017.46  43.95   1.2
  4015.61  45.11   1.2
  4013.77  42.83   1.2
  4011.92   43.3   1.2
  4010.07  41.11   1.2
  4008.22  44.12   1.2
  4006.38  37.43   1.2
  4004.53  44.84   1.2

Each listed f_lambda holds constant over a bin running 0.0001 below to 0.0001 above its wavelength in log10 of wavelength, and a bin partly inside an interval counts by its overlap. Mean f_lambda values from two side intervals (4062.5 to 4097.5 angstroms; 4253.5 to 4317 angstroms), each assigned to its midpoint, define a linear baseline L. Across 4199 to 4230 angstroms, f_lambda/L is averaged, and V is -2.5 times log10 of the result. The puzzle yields -0.06 mag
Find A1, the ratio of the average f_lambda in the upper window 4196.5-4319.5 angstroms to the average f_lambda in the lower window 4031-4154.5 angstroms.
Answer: 0.95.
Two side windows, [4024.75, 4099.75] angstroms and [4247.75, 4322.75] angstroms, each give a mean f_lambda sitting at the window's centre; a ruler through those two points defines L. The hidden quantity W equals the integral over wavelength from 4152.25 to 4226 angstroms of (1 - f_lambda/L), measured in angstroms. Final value -4.9 angstroms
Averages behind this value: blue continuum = 43.5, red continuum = 40.7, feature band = 44.7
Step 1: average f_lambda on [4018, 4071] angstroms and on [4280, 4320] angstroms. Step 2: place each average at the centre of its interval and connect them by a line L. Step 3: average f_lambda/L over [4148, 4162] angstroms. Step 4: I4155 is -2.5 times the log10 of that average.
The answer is -0.10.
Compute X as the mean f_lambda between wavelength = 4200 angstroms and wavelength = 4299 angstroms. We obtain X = 43.2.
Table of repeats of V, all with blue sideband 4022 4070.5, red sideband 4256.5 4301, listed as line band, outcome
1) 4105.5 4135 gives -0.06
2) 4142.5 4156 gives -0.06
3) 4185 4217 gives -0.05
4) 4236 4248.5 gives -0.07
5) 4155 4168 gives -0.09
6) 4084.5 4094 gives -0.08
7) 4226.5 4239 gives -0.03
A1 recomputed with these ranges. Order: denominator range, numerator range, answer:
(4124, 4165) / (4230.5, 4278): 0.97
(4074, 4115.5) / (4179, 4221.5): 1.01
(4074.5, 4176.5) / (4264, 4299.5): 0.94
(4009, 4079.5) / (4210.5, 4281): 1.01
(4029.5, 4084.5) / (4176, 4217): 1.03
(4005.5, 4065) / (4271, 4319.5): 0.91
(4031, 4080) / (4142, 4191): 1.04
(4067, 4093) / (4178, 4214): 1.00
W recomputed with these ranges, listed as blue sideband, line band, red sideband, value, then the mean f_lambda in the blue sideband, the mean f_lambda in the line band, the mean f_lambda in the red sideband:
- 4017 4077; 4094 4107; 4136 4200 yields 0.8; 43.1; 41.1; 44.9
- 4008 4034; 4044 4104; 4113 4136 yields 1.4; 43.2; 43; 44.9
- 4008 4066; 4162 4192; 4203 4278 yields -0.9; 43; 44.8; 43.7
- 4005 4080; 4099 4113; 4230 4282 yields 0.4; 42.9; 42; 43.6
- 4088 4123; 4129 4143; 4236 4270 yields -0.2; 44.4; 45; 43.9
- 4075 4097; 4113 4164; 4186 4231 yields -0.9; 45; 45.2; 43.9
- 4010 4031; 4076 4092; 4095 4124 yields -0.4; 43.4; 44.8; 43.7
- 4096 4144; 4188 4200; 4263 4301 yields -0.3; 44.2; 44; 41.5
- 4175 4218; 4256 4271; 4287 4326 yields -0.9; 44.4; 43.3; 38.4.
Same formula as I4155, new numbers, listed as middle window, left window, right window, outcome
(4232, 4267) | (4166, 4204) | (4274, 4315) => -0.086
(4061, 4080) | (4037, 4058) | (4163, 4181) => 0.011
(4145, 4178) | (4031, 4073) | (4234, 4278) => -0.044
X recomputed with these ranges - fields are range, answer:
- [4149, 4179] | 44.9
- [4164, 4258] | 44.2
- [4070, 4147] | 44.3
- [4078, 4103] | 43.8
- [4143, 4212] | 44.7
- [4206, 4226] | 44.9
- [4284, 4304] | 38.4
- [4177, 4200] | 44.3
